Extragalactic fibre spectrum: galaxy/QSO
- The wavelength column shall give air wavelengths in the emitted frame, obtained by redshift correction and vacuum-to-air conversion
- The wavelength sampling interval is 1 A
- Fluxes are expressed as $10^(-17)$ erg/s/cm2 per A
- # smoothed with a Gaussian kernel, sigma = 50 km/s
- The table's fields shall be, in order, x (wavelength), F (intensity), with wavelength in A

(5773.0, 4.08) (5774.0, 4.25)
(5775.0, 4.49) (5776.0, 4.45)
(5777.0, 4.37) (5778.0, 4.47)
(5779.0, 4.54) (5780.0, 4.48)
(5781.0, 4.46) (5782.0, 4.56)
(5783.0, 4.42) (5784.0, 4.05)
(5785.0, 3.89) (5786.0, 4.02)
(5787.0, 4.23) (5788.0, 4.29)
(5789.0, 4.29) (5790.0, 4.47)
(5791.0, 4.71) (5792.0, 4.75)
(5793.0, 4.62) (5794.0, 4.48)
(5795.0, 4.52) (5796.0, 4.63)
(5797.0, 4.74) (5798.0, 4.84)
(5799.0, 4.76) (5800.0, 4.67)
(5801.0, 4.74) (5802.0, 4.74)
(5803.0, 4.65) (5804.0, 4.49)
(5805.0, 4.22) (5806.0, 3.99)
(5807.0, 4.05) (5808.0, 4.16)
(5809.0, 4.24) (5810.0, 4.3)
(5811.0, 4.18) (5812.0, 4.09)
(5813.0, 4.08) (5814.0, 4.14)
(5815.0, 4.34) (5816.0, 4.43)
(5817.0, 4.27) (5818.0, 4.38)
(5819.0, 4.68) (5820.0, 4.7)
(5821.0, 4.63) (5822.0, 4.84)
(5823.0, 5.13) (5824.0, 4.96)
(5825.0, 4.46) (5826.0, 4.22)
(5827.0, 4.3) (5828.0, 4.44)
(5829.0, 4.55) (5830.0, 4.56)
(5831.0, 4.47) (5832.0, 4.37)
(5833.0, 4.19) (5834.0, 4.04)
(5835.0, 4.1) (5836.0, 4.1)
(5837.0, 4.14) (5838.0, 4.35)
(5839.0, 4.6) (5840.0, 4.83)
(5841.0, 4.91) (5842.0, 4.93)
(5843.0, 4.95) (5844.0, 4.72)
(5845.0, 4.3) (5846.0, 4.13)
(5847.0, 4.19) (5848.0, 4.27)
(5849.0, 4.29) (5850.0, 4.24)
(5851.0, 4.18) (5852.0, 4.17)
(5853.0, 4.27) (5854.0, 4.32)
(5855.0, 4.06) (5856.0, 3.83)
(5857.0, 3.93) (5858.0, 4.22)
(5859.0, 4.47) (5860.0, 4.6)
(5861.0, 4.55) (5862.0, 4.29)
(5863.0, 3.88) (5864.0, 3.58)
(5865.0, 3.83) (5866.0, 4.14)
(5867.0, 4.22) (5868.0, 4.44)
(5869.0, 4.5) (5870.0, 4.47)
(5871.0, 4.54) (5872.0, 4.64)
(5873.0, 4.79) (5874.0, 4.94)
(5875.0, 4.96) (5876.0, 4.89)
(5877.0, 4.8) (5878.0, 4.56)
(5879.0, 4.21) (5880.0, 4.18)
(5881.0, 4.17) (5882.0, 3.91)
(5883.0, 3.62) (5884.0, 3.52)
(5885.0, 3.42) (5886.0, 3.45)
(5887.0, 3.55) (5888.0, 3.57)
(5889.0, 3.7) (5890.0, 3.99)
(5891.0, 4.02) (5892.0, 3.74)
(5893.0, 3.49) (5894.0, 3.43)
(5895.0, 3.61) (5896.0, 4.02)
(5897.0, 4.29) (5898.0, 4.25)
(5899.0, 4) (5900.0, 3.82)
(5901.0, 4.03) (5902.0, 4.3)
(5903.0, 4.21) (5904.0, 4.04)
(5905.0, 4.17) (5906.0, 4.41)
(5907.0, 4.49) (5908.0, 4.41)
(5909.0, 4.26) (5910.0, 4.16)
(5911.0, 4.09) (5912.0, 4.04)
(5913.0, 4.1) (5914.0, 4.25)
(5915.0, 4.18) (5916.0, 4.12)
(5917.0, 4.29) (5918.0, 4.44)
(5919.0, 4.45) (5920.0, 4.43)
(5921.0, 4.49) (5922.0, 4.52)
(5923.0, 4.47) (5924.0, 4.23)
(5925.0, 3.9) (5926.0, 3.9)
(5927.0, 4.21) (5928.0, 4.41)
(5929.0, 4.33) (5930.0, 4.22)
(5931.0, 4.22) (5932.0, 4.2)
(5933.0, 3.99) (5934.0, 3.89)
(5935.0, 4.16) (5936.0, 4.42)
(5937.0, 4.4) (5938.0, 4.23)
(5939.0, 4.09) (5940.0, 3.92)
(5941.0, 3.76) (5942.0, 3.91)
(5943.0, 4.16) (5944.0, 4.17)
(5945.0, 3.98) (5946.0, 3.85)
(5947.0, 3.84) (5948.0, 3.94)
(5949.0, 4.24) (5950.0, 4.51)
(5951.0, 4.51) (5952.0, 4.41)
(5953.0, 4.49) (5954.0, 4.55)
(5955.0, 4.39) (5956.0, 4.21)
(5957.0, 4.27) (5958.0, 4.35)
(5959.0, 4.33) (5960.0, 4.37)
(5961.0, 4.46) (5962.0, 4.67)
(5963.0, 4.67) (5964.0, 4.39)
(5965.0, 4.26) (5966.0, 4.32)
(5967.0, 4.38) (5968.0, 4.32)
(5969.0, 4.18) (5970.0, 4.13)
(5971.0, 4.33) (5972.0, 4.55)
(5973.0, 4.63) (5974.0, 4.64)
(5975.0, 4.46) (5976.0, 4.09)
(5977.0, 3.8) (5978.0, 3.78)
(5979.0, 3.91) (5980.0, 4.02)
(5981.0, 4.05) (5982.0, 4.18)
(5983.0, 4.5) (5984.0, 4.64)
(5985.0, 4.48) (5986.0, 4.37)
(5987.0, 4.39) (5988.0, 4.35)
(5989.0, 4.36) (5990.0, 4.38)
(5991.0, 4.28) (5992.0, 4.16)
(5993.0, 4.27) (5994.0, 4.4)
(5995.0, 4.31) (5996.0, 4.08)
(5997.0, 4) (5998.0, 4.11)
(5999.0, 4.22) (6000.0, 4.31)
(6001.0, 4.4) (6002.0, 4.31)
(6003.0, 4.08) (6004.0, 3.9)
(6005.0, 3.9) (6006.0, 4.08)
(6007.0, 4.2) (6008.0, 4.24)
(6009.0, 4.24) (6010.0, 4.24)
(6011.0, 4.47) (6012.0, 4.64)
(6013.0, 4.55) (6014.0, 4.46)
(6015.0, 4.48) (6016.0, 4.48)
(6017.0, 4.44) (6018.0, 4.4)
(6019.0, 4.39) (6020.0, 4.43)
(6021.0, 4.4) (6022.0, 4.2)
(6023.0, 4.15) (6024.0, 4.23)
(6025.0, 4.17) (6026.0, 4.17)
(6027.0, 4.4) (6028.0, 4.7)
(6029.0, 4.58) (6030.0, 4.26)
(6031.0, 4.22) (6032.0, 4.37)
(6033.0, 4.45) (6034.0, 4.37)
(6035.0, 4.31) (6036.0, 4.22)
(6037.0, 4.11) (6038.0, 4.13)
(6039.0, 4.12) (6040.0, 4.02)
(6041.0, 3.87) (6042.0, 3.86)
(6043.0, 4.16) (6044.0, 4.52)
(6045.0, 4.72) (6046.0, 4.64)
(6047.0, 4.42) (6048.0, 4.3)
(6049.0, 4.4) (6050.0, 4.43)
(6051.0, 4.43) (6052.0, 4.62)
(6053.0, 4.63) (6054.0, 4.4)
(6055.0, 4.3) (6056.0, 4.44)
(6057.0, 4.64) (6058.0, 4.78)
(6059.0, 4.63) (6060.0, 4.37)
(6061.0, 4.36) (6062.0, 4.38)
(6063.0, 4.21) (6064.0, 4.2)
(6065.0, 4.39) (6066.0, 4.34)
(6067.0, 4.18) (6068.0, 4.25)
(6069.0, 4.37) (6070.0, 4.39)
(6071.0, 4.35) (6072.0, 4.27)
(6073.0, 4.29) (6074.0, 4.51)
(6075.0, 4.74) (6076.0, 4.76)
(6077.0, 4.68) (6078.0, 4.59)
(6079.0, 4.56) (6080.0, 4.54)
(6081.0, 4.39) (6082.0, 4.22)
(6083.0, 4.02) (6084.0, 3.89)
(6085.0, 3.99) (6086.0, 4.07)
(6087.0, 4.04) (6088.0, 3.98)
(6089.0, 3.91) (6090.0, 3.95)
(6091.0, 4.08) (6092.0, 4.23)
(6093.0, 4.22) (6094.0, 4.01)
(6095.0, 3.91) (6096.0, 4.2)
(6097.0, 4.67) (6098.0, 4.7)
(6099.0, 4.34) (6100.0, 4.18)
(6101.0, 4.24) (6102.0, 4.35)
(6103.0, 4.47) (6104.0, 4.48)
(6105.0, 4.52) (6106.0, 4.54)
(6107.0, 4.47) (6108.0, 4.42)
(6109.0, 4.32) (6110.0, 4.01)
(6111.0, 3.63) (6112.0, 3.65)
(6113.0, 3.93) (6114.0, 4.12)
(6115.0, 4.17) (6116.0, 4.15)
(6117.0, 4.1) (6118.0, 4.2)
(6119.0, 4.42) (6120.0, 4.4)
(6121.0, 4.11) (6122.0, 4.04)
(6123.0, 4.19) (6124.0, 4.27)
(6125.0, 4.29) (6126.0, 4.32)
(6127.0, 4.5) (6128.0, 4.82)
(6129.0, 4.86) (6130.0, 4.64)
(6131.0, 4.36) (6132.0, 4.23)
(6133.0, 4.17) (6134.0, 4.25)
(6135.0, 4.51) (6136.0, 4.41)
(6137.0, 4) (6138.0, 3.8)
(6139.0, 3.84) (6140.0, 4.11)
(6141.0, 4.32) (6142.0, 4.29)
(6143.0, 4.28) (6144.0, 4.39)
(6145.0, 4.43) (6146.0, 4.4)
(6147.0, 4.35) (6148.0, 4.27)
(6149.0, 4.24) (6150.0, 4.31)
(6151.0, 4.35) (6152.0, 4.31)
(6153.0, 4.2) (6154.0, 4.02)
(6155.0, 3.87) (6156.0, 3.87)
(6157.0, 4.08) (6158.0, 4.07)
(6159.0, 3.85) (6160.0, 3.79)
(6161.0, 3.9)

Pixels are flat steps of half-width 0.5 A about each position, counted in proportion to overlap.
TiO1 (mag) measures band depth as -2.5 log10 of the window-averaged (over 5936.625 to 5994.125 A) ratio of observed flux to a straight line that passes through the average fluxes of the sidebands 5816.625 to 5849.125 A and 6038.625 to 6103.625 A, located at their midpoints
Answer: 0.032 mag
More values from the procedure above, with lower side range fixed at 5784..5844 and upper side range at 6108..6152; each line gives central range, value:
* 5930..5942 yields 0.07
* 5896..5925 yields 0.04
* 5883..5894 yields 0.21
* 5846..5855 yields 0.05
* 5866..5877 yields -0.05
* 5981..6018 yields 0.01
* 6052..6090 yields -0.02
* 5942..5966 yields 0.02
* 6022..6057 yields -0.01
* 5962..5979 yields 0.01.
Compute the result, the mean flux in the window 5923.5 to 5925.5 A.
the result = 4.07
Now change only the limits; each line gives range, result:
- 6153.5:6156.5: 3.92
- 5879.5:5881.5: 4.17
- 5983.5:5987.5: 4.47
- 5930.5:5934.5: 4.08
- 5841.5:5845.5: 4.72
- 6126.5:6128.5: 4.66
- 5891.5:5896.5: 3.66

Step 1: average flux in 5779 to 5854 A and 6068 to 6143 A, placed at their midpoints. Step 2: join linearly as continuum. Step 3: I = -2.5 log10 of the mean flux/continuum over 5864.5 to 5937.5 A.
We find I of 0.05 mag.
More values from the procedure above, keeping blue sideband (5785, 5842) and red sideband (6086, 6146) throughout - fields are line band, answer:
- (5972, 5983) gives 0.038 mag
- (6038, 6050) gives 0.004 mag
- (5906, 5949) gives 0.048 mag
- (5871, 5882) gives -0.042 mag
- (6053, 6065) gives -0.038 mag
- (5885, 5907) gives 0.126 mag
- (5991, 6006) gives 0.038 mag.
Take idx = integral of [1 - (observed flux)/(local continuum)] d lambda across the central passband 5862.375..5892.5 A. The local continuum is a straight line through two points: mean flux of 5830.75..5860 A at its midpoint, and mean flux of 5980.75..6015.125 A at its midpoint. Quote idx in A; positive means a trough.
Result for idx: 1.3 A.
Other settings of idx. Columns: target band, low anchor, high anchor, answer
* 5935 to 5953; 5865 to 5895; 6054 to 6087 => 0.2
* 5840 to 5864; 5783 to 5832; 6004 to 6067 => 0.5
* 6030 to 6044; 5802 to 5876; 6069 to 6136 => 0.4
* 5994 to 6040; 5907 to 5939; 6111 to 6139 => -0.5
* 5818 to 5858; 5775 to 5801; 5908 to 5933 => -0.3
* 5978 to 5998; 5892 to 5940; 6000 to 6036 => 0.1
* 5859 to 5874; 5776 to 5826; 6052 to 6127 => 0.2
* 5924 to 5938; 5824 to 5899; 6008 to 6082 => 0.4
